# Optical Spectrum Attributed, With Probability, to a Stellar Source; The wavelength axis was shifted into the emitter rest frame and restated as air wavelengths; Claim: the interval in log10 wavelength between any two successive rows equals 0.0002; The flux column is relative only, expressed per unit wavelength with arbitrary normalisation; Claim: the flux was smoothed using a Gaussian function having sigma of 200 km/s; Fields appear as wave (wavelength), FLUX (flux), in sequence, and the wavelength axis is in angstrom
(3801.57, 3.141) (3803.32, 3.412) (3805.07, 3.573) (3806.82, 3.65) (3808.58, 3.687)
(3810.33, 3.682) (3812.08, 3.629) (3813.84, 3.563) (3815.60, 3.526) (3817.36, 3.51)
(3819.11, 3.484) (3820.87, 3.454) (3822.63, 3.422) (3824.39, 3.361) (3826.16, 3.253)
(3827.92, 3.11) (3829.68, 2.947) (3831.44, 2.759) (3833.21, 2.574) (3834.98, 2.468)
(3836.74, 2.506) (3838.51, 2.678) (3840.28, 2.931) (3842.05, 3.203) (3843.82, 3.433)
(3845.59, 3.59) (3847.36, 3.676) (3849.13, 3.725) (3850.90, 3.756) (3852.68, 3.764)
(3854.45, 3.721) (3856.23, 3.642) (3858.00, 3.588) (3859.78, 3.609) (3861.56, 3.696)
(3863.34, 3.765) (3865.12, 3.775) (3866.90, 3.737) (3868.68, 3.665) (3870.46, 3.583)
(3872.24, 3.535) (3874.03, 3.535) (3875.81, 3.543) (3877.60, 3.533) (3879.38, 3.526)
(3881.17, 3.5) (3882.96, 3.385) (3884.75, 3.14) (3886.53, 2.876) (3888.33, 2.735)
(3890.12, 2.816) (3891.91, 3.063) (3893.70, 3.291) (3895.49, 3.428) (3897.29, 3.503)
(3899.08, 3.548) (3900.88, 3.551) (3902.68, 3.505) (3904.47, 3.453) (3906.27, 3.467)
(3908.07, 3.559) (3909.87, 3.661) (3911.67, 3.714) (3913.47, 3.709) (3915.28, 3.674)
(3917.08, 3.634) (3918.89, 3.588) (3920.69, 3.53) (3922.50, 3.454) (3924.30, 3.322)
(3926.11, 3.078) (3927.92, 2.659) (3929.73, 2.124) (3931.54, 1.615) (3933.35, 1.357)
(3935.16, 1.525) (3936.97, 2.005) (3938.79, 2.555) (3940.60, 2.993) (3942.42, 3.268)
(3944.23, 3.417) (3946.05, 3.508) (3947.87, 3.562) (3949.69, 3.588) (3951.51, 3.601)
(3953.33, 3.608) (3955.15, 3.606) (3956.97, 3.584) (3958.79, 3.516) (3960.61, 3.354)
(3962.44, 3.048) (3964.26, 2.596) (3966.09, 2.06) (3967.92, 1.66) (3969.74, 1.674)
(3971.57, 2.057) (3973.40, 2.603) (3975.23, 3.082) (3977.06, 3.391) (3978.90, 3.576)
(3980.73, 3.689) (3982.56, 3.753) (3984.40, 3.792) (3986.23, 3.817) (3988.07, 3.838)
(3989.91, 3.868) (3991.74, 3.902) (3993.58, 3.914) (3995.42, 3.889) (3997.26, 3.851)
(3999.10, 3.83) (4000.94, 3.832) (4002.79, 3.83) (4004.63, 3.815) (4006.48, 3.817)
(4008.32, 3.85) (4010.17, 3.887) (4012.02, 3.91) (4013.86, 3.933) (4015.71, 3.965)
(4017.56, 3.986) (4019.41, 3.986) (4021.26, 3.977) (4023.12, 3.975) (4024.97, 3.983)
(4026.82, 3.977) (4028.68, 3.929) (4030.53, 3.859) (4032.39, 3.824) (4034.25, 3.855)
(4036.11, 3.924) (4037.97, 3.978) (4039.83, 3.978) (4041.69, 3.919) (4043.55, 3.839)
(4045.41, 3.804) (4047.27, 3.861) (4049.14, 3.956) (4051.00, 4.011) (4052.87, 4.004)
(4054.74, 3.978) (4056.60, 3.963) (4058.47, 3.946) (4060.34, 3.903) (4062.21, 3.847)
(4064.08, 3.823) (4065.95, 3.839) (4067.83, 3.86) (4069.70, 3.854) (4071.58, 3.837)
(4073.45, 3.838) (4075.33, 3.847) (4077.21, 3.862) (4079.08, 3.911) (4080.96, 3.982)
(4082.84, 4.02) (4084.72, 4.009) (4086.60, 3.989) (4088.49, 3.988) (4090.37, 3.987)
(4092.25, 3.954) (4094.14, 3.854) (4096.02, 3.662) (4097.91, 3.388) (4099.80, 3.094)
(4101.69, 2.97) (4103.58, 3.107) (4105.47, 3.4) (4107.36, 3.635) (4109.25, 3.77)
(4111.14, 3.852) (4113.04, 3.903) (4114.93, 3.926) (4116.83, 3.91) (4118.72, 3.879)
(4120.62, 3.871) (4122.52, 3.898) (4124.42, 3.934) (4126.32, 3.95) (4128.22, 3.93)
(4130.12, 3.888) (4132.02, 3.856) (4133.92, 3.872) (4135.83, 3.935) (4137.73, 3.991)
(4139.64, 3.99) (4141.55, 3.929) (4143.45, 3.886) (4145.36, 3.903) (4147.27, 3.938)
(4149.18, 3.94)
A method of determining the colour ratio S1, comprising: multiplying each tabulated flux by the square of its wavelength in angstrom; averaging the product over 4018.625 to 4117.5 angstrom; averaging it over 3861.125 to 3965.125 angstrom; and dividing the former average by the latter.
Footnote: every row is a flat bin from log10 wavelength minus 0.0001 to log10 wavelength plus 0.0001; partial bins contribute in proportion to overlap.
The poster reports 1.27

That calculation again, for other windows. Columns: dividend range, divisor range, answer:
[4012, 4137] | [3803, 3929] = 1.26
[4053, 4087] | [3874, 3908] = 1.28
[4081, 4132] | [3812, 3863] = 1.29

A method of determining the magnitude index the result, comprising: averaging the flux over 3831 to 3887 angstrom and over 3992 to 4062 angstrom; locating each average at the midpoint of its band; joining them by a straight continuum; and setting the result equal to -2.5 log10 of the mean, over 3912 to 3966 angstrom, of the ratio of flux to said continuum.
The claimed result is 0.19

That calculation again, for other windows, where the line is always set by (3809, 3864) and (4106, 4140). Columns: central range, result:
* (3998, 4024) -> -0.064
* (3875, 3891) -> 0.070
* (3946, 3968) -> 0.114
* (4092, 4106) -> 0.131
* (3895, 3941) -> 0.139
